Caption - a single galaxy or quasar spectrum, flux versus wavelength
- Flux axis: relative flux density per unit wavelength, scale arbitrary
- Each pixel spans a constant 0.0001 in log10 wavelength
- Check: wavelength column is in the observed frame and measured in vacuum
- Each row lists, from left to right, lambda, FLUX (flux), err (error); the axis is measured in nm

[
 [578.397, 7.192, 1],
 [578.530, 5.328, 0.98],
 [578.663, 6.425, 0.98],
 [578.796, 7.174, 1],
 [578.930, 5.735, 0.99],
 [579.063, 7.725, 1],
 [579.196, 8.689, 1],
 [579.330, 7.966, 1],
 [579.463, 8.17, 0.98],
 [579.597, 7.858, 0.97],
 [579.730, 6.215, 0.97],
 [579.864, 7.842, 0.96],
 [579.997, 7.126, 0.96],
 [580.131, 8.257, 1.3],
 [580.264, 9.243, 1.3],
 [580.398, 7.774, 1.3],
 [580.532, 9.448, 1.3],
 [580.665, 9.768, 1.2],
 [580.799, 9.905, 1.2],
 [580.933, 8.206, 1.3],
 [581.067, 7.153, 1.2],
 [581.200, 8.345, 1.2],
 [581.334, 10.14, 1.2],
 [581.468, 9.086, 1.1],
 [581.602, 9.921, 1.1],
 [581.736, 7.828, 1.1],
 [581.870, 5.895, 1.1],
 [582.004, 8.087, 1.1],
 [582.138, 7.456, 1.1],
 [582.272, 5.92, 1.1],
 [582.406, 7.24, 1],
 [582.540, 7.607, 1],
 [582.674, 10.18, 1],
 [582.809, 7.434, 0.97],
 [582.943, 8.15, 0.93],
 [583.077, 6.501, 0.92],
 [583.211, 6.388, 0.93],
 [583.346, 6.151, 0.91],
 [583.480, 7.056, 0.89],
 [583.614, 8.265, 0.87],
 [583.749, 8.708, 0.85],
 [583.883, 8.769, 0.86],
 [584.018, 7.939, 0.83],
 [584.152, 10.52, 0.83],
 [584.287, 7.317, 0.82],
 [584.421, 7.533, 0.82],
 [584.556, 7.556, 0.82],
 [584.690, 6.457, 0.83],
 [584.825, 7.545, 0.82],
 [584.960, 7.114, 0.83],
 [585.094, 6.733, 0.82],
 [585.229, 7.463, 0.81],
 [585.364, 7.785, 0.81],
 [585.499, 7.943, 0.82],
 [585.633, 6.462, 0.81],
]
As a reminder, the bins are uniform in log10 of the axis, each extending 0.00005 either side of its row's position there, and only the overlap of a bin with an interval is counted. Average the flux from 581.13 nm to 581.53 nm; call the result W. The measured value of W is 9.18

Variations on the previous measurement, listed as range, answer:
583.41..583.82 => 8.01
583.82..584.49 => 8.41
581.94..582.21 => 7.74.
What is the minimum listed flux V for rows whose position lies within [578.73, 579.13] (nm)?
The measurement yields 5.735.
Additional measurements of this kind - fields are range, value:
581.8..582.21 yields 5.895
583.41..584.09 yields 7.056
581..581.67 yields 7.153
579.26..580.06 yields 6.215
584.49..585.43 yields 6.457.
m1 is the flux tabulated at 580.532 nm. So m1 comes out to 9.448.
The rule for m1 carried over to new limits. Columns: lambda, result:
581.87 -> 5.895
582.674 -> 10.18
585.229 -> 7.463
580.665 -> 9.768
